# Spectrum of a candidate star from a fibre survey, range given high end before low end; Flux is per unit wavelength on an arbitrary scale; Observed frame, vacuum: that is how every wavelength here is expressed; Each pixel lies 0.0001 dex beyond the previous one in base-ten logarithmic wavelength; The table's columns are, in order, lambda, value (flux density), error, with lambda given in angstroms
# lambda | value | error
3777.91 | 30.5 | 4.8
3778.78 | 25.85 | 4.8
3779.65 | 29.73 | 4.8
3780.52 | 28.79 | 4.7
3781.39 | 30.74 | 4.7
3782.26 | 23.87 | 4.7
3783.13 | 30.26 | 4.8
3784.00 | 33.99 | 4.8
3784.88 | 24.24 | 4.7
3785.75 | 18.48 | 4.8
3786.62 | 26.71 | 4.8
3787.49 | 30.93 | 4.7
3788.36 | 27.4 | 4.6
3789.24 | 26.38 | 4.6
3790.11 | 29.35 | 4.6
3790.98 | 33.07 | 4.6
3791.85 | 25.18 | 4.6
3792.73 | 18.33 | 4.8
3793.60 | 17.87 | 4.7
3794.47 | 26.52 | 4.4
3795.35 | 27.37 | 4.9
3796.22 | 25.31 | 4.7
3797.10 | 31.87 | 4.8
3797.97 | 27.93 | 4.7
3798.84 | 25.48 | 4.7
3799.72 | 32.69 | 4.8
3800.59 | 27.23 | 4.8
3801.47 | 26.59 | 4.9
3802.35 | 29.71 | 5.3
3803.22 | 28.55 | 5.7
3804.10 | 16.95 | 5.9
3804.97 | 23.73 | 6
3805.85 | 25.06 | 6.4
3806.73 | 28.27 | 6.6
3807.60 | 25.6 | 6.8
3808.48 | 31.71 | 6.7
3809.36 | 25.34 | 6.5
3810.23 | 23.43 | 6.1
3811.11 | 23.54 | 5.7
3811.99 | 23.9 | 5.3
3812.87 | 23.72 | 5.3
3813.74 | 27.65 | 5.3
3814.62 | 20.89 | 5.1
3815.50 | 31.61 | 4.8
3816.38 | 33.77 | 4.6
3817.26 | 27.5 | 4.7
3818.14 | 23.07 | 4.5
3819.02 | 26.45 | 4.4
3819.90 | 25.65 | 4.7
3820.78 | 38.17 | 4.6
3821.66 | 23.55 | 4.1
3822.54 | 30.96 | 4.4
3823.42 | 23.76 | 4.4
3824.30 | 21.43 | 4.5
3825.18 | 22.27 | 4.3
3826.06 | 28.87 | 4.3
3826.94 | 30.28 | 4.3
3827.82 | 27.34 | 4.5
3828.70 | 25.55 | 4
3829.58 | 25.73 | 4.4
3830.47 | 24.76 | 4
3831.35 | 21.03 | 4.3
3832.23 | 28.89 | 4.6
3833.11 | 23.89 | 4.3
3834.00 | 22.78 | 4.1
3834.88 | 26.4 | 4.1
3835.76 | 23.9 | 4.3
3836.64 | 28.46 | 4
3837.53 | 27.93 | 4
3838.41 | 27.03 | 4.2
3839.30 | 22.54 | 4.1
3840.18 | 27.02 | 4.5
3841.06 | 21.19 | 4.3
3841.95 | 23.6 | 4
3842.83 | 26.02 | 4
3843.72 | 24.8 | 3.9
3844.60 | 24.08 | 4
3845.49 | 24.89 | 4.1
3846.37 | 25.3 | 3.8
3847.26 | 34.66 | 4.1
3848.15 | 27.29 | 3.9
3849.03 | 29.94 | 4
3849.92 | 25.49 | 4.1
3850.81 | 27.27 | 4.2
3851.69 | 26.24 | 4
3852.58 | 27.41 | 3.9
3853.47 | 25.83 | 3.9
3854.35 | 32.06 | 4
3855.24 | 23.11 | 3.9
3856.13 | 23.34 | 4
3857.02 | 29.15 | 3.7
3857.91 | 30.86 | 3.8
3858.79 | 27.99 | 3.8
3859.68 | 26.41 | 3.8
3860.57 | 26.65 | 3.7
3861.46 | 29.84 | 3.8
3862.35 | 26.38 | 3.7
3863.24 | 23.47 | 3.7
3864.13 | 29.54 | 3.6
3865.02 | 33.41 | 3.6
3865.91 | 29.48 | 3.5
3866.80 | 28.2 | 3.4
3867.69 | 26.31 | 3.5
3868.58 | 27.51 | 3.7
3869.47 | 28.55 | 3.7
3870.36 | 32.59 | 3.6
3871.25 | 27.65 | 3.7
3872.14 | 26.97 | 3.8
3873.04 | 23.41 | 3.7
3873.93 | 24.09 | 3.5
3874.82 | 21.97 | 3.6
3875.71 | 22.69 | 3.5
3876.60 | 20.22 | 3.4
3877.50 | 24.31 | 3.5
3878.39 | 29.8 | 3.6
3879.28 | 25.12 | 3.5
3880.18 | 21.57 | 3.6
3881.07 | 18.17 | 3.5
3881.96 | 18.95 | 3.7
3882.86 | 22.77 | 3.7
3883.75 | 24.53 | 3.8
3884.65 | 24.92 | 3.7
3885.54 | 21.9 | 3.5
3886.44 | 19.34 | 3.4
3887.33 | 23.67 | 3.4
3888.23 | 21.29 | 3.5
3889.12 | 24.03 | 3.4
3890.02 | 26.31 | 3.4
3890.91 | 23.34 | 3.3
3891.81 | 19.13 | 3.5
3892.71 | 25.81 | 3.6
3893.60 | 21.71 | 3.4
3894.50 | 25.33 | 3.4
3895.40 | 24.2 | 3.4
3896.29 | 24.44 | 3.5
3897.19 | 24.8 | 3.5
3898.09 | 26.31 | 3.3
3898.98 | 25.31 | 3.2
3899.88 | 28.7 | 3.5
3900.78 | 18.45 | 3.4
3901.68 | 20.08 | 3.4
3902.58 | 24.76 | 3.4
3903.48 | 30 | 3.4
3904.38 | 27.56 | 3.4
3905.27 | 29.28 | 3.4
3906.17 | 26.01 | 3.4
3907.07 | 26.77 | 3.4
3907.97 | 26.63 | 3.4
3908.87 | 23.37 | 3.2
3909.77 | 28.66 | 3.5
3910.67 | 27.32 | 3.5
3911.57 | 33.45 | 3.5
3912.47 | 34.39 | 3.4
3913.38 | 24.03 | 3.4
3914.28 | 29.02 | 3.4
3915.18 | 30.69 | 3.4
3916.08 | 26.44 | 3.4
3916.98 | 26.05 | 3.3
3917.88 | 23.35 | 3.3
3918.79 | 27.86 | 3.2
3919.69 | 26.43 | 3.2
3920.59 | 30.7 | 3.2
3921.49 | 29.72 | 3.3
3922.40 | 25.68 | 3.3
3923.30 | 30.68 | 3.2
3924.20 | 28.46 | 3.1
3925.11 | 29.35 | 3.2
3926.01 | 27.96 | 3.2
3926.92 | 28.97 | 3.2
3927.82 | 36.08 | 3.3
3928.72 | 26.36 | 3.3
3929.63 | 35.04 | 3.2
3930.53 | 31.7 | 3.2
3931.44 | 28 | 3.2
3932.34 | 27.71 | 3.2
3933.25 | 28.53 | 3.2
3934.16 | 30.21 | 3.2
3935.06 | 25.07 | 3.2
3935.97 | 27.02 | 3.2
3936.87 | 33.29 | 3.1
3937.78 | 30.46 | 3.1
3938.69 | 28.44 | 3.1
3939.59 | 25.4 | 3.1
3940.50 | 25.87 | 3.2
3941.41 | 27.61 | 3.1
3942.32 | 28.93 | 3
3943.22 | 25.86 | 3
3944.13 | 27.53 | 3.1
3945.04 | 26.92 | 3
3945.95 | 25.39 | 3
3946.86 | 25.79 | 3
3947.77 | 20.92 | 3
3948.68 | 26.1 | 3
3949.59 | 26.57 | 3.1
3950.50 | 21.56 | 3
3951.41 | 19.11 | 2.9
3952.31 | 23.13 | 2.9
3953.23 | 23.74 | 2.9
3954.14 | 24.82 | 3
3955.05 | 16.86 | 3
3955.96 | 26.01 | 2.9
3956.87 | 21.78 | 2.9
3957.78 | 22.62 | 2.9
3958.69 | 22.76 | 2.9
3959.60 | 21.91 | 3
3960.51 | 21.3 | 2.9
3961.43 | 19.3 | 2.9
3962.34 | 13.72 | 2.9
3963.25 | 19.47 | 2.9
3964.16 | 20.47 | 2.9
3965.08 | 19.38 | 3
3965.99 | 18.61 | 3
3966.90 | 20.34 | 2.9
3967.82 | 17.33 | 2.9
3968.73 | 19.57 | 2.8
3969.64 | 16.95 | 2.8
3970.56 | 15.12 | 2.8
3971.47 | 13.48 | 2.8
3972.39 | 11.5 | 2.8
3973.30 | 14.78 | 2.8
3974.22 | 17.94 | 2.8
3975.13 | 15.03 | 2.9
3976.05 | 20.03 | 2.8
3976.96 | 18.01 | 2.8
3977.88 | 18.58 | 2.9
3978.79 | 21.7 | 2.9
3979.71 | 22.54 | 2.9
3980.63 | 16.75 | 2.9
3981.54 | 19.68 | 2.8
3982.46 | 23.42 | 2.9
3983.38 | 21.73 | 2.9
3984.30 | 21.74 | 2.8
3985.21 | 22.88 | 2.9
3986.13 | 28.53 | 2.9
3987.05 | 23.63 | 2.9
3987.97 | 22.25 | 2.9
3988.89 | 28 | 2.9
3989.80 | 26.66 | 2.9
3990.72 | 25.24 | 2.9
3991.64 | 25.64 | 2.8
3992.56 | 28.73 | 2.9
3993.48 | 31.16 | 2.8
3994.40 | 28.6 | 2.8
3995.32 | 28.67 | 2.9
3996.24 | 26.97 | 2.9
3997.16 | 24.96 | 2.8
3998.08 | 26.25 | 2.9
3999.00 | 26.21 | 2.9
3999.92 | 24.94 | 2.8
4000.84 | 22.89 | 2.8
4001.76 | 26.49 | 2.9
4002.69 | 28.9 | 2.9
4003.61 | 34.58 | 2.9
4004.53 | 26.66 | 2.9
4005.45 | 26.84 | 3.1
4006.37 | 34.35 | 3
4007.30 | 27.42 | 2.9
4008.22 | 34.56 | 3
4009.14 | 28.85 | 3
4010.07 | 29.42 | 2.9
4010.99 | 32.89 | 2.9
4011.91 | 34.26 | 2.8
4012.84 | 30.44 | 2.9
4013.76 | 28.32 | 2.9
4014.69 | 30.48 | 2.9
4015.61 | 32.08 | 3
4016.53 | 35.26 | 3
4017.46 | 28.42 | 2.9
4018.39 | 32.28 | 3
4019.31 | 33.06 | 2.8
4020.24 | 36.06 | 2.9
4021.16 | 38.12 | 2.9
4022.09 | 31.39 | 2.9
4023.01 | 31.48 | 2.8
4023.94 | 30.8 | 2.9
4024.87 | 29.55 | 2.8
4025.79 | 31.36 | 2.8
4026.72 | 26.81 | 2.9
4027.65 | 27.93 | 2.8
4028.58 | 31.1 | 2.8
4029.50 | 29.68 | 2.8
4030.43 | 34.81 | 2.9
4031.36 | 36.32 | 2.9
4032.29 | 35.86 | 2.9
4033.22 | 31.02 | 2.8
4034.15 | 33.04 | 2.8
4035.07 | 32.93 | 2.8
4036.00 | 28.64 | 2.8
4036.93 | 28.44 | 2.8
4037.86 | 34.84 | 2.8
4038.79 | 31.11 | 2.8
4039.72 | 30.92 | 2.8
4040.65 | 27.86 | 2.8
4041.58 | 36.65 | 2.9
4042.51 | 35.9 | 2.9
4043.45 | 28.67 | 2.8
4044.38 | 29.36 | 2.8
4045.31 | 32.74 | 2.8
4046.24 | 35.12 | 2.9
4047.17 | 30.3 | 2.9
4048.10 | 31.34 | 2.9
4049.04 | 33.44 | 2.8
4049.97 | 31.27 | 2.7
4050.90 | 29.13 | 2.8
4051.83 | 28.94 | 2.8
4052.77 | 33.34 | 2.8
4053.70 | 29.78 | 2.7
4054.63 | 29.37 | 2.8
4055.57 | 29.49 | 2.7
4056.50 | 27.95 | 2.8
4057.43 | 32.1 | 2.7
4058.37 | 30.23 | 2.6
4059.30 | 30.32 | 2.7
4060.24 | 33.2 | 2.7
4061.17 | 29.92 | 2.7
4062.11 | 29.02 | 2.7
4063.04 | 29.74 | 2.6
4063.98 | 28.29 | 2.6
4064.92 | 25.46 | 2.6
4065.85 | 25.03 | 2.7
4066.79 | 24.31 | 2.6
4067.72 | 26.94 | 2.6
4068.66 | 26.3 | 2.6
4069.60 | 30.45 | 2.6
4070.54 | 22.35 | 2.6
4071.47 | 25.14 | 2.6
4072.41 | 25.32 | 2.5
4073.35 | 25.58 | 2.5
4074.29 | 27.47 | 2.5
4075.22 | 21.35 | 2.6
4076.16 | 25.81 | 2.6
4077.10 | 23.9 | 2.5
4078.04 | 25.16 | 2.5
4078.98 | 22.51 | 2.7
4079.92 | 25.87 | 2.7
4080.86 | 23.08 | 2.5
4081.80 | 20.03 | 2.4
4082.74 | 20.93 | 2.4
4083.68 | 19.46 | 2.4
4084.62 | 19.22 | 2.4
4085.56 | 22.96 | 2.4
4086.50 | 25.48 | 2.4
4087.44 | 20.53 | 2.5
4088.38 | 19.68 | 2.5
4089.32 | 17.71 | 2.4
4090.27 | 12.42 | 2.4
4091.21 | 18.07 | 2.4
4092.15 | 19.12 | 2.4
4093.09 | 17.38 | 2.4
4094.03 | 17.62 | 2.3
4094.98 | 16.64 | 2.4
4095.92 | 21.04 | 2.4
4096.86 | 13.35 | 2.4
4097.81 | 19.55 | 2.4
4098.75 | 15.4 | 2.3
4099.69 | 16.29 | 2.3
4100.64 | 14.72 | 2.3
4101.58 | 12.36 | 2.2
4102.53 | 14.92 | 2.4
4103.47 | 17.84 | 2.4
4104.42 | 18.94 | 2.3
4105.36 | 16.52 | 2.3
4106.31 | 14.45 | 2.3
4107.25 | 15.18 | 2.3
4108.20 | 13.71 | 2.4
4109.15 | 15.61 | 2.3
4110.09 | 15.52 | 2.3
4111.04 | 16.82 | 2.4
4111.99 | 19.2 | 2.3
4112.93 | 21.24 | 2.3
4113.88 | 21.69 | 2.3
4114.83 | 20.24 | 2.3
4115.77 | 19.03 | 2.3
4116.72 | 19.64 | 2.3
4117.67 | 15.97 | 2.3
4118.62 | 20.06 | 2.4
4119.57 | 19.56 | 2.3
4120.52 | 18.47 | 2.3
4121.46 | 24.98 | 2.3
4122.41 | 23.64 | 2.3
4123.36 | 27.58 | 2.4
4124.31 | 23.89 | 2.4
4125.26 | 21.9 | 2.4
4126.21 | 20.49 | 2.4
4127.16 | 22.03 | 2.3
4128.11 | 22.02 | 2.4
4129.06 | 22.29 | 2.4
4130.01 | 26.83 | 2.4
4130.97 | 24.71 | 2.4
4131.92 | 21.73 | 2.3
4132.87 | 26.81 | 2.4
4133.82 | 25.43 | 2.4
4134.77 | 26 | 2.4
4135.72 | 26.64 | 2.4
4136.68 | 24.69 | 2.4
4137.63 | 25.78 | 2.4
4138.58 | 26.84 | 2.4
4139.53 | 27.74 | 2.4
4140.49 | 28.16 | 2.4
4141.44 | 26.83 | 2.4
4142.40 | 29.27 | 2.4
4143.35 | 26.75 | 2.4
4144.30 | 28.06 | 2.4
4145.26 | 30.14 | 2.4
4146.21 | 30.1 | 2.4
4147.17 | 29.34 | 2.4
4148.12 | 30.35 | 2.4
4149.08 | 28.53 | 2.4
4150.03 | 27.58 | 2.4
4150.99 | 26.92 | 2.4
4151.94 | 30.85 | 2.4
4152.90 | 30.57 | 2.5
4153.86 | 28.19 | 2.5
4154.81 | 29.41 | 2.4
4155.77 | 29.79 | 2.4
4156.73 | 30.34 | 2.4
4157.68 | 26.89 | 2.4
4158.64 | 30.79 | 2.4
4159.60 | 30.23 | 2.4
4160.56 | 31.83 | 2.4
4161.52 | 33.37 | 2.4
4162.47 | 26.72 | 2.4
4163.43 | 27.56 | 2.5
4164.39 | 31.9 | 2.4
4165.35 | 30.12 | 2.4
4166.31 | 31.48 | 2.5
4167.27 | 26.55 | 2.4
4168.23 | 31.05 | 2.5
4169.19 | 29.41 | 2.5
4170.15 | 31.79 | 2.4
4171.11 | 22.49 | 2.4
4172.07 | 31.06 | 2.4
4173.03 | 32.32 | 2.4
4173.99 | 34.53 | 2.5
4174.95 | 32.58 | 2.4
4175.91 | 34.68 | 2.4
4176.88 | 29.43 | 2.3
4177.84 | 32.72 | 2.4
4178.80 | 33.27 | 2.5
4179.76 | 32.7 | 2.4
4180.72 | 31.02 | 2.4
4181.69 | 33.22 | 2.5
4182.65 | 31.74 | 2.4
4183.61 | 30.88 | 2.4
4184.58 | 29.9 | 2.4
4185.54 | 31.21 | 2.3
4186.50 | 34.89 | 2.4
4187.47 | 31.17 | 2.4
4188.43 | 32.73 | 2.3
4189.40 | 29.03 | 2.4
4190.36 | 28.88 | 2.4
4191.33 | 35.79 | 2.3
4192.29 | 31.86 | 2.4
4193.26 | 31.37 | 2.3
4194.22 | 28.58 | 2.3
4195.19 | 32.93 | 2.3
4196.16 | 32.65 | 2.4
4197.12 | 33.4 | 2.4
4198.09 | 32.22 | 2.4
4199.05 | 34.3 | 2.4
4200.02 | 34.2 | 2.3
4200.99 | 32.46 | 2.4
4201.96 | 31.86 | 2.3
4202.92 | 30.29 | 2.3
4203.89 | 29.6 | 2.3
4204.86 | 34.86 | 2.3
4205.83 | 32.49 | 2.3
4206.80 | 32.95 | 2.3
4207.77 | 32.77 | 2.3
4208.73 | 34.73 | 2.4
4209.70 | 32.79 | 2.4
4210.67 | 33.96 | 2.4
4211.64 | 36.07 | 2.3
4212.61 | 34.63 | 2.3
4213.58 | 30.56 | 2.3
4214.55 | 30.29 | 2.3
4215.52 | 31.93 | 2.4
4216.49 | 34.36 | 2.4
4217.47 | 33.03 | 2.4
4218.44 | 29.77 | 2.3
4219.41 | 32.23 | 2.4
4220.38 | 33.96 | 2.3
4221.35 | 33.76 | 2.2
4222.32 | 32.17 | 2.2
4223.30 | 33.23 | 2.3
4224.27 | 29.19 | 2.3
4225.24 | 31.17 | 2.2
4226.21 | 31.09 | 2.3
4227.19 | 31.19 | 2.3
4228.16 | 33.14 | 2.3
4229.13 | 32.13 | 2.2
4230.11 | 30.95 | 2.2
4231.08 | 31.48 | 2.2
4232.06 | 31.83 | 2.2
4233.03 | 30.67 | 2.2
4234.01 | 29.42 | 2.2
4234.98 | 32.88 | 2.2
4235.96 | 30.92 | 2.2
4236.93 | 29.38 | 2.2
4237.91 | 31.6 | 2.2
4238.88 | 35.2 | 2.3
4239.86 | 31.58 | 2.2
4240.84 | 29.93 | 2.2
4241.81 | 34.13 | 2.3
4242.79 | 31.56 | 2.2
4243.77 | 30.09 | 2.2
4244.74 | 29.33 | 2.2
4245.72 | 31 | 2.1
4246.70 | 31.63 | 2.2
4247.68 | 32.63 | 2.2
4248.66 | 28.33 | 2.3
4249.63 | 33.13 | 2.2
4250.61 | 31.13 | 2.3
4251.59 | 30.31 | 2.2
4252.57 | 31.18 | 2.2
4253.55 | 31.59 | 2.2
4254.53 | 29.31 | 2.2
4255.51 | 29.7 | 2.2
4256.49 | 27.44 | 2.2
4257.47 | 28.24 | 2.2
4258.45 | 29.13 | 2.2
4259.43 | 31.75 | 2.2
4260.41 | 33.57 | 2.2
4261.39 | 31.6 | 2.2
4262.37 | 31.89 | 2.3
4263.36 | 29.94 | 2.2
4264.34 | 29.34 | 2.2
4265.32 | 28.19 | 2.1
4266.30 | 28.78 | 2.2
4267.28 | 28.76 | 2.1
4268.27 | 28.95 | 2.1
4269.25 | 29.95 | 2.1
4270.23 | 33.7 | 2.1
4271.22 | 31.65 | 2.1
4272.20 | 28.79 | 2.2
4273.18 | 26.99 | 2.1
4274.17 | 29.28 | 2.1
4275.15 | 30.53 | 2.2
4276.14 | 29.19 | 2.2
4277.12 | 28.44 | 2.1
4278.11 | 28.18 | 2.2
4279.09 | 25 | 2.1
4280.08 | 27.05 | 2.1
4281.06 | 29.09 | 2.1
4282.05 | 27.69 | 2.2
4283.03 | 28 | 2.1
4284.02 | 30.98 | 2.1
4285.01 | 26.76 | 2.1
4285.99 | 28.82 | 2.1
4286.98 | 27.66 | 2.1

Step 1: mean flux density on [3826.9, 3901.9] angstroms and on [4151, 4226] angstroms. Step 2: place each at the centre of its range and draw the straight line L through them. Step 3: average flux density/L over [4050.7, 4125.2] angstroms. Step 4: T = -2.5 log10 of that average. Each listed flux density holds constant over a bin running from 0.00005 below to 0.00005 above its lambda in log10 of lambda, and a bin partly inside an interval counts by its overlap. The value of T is 0.312 mag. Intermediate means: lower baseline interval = 25.4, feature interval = 22.2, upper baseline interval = 31.6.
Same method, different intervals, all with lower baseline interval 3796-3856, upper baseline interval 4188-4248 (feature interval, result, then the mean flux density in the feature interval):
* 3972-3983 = 0.48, 18.4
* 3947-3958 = 0.23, 22.9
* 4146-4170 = 0.06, 29.6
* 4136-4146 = 0.13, 27.5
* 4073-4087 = 0.28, 23.2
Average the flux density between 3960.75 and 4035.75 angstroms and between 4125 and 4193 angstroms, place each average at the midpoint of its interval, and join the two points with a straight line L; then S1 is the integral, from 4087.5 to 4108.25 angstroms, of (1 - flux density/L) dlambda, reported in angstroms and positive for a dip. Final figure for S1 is 8.4 angstroms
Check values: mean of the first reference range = 26.1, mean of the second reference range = 29.1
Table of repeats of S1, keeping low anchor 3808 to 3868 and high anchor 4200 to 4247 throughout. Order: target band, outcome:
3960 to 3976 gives 6.2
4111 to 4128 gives 5.3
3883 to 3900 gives 2.2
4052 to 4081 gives 2.4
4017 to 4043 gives -2.4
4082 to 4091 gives 3.1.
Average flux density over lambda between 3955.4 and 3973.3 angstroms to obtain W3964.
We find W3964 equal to 18.9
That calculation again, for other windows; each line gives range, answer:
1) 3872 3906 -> 23.8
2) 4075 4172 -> 23.4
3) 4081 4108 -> 17.8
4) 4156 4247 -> 31.6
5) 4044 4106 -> 24.1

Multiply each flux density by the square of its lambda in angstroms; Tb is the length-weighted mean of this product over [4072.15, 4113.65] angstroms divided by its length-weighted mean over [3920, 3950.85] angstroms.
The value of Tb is 0.74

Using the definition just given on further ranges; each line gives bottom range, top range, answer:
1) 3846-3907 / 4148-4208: 1.41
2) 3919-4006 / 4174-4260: 1.48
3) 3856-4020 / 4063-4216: 1.14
